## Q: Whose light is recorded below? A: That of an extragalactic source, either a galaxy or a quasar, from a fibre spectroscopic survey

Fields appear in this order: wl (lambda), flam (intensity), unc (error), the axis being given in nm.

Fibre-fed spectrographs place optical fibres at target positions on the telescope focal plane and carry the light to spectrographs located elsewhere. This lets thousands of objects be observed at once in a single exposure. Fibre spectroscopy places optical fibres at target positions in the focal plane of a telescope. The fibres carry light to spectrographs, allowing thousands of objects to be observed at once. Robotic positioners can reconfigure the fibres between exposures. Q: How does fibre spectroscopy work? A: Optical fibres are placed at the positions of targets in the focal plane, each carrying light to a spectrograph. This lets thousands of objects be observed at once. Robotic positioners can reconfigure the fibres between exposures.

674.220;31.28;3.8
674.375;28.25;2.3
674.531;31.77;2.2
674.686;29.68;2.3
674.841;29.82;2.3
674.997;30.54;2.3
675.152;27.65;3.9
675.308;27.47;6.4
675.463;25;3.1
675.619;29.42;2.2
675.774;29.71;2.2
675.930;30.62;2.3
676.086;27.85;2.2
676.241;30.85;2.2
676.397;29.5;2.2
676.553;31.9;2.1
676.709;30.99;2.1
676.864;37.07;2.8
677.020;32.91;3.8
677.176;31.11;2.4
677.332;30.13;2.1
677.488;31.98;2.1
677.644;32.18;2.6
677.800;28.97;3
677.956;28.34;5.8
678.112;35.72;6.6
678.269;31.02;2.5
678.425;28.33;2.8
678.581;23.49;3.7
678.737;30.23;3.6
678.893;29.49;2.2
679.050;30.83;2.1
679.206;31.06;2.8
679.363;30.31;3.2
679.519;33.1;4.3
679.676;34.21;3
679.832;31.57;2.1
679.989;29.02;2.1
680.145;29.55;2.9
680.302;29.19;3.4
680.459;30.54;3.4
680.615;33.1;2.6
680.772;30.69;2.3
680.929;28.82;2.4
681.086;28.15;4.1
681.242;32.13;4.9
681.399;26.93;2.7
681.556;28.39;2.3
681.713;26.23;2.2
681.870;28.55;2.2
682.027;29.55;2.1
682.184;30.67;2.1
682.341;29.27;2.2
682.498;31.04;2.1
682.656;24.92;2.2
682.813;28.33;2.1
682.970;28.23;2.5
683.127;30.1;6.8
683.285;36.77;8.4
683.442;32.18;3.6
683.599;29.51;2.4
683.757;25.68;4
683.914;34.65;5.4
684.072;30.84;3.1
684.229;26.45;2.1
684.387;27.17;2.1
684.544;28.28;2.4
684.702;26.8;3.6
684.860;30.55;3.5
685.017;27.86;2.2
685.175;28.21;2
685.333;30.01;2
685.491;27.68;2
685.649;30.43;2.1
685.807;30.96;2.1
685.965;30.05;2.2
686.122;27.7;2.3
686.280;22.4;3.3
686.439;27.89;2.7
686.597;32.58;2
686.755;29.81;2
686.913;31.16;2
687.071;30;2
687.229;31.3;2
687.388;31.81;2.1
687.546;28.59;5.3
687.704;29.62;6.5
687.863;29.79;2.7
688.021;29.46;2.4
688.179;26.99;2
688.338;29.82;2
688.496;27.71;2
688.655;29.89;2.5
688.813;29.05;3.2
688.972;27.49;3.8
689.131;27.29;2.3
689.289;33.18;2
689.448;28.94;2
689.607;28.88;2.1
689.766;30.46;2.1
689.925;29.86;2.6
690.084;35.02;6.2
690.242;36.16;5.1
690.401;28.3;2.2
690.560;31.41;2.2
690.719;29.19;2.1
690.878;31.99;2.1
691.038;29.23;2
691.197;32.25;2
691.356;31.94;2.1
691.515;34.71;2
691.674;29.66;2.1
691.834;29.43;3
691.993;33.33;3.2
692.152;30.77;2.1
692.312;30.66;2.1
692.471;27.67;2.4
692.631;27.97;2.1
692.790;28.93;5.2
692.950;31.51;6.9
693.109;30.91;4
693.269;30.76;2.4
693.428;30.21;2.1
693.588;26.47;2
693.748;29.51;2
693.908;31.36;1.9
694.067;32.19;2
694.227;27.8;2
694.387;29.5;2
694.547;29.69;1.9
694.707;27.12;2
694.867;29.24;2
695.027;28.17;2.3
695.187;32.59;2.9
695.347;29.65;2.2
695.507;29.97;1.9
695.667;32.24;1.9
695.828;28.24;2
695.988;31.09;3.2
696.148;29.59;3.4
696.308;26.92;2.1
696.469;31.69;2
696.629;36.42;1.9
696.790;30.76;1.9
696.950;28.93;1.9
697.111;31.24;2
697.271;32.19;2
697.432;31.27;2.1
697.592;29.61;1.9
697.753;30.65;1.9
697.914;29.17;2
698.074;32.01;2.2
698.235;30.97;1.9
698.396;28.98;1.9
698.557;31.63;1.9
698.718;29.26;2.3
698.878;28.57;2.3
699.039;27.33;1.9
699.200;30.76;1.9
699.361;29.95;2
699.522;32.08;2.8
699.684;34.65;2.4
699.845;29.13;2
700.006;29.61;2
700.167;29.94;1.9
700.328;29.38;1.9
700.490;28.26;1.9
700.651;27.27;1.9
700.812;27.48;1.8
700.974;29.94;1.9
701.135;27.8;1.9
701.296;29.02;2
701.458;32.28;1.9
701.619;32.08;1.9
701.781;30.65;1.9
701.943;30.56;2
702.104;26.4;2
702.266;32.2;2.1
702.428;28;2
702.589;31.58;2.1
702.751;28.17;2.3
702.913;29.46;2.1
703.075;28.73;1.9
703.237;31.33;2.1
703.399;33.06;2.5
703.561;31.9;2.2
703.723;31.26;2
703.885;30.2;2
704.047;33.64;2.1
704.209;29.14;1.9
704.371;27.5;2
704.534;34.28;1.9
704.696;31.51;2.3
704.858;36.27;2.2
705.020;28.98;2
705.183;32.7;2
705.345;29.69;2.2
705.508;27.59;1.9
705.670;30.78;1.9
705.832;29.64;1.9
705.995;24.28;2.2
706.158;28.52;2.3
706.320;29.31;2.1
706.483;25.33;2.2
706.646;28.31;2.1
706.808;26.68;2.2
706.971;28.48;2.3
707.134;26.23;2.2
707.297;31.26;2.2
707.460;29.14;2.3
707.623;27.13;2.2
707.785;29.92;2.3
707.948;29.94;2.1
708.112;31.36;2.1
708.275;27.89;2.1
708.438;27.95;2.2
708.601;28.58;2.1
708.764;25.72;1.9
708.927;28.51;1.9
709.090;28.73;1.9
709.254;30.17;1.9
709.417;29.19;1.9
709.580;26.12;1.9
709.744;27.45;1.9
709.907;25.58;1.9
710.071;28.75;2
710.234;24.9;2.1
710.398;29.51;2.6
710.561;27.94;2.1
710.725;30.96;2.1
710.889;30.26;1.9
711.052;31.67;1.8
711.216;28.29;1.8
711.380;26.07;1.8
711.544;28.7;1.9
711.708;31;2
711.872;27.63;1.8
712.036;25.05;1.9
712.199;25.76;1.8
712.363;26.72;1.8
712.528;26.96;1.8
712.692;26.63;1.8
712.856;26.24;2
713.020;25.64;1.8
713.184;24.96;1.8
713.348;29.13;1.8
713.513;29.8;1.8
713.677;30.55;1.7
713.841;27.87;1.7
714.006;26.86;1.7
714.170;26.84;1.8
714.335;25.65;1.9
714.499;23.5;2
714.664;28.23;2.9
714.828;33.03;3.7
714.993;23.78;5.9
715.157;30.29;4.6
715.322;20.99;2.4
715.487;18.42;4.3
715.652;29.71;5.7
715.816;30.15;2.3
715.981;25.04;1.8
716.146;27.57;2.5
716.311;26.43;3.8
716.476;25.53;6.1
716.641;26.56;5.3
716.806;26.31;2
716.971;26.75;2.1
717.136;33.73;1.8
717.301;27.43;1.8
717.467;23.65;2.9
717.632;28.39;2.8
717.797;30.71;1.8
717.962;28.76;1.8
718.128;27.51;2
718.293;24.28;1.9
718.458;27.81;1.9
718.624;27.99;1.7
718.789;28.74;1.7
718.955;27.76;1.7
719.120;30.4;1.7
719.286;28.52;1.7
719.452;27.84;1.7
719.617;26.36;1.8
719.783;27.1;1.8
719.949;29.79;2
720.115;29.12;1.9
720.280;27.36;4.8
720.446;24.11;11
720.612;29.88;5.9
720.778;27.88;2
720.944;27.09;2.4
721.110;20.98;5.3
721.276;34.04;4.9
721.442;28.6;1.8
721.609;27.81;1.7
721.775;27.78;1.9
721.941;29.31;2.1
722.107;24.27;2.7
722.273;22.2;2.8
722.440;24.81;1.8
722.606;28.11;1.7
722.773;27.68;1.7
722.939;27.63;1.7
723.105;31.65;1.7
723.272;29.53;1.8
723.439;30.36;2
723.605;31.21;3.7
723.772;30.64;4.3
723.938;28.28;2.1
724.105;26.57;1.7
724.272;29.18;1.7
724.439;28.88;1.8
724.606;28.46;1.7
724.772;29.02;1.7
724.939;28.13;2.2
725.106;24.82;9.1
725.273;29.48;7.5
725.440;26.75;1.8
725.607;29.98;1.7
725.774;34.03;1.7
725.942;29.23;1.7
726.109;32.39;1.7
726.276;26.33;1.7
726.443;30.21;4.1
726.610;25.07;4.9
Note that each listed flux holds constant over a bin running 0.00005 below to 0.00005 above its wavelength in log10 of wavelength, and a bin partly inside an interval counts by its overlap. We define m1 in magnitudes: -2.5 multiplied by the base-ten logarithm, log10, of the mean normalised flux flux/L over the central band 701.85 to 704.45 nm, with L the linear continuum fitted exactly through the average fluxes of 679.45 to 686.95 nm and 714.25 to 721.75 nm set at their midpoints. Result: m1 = -0.07 mag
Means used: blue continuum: 29.5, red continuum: 27.4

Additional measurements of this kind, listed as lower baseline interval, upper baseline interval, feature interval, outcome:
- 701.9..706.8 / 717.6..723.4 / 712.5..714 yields 0.05 mag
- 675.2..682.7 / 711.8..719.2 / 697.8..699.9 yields -0.07 mag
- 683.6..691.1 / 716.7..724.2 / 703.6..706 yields -0.07 mag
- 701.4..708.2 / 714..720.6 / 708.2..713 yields 0.03 mag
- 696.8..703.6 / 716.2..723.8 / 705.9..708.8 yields 0.04 mag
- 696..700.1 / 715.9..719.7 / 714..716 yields 0.06 mag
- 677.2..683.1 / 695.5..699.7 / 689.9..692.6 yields -0.03 mag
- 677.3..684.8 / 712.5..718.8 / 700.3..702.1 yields -0.04 mag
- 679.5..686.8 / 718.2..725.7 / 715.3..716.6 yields 0.10 mag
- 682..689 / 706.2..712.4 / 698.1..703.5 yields -0.05 mag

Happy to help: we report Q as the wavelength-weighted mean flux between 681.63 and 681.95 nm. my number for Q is 27.4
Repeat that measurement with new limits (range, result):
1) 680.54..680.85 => 31.9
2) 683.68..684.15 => 30.4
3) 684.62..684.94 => 28.7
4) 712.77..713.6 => 27.2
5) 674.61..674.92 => 29.7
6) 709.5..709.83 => 26.8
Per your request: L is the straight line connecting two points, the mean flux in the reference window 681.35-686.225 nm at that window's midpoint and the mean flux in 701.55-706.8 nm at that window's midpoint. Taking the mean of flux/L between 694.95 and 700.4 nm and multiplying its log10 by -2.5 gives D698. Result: -0.02 mag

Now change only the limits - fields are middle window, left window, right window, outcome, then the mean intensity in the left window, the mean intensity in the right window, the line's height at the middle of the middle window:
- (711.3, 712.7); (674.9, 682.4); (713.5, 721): 0.02 mag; 30.1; 27.4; 27.8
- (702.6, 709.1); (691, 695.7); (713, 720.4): -0.03 mag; 30.2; 27.4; 28.7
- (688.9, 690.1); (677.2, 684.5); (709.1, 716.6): -0.02 mag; 29.9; 27.4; 29.3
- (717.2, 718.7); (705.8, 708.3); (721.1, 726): 0.04 mag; 28.3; 28.4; 28.4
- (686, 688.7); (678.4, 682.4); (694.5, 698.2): 0.03 mag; 29.8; 30.4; 30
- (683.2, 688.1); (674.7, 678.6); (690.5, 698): 0.03 mag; 30.2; 30.3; 30.3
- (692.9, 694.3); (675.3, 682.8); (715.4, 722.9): -0.04 mag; 30.1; 27.3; 29.1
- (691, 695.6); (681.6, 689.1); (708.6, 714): -0.05 mag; 29.2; 27.9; 28.8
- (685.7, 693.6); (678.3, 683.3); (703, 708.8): -0.01 mag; 29.7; 29.6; 29.7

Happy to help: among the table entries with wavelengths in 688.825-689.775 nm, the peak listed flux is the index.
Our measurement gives 33.18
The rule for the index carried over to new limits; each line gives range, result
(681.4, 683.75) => 36.77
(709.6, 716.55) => 33.03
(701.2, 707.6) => 36.27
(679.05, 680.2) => 34.21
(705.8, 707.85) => 31.26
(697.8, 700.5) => 34.65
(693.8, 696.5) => 32.59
